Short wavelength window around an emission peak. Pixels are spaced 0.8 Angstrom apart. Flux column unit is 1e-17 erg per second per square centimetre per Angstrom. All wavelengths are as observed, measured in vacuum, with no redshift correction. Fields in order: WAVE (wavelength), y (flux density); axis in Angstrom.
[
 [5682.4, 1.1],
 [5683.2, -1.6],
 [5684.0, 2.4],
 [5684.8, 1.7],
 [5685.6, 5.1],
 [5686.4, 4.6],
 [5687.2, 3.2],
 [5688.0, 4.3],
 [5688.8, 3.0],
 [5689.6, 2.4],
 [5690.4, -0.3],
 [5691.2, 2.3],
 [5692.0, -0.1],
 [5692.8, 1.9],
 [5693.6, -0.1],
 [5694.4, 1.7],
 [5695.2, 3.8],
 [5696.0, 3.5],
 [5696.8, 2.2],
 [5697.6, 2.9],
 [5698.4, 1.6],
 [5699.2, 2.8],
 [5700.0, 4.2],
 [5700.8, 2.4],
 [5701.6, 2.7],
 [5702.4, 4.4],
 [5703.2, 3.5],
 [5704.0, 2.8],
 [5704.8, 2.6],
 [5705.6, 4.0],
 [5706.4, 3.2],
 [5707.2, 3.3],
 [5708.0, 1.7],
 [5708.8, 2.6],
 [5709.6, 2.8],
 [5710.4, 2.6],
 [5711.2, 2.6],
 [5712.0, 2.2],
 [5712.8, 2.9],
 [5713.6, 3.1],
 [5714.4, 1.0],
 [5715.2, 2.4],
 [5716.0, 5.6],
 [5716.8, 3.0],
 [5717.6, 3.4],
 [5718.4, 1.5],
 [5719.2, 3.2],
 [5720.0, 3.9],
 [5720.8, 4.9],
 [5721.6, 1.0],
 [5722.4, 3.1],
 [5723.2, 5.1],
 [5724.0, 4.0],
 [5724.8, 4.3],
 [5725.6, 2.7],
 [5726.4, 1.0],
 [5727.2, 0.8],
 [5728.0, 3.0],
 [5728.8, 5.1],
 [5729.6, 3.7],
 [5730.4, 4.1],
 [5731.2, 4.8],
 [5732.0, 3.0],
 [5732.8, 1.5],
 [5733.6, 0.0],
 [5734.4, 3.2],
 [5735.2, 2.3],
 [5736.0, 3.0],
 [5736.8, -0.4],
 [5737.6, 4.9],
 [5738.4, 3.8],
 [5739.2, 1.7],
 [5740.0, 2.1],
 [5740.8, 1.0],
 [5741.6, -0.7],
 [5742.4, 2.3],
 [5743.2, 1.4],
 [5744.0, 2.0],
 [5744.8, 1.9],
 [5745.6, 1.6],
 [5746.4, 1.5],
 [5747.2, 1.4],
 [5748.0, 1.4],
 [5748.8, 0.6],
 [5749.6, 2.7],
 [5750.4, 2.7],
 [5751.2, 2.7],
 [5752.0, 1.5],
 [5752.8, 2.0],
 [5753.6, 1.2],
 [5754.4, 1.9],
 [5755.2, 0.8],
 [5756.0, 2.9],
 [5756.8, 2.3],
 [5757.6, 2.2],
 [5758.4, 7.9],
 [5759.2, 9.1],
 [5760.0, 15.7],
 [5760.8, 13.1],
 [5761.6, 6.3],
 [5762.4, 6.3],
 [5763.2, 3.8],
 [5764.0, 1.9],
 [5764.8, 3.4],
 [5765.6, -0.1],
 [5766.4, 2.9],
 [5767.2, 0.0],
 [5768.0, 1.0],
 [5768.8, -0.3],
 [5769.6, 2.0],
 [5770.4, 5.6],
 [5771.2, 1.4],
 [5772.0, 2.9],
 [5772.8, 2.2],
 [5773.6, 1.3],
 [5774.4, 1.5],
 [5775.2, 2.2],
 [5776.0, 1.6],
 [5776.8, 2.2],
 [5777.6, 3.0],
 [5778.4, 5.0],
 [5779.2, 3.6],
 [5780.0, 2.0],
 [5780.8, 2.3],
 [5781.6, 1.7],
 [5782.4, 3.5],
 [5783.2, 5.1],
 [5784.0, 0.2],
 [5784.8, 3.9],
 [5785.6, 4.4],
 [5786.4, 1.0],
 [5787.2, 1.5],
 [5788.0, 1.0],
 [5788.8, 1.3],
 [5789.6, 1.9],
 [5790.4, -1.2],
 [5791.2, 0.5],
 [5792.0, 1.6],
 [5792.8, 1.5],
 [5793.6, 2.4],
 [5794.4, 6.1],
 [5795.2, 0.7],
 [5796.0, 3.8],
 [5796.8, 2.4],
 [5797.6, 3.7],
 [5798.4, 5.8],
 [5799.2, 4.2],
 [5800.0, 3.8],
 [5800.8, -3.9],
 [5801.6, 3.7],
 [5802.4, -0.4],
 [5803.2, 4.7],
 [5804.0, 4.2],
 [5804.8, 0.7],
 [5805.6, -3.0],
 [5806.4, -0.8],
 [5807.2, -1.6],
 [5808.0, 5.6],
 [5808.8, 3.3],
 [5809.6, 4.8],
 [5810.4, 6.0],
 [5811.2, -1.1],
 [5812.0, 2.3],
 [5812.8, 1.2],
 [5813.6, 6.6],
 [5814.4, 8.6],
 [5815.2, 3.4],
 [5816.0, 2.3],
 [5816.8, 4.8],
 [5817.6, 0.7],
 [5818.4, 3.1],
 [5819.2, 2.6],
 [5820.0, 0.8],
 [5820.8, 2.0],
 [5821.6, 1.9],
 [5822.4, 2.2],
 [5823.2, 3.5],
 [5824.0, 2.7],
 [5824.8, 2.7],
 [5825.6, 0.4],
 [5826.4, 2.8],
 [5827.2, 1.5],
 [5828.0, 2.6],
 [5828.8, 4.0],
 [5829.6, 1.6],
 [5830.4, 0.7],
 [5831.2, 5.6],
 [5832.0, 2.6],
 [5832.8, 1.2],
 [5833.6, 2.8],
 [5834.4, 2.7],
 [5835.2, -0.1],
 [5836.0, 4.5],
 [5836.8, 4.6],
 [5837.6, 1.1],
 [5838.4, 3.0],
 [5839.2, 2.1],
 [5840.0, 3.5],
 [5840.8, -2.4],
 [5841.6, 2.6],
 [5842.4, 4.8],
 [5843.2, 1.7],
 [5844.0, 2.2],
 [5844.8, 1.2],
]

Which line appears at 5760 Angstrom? Hbeta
